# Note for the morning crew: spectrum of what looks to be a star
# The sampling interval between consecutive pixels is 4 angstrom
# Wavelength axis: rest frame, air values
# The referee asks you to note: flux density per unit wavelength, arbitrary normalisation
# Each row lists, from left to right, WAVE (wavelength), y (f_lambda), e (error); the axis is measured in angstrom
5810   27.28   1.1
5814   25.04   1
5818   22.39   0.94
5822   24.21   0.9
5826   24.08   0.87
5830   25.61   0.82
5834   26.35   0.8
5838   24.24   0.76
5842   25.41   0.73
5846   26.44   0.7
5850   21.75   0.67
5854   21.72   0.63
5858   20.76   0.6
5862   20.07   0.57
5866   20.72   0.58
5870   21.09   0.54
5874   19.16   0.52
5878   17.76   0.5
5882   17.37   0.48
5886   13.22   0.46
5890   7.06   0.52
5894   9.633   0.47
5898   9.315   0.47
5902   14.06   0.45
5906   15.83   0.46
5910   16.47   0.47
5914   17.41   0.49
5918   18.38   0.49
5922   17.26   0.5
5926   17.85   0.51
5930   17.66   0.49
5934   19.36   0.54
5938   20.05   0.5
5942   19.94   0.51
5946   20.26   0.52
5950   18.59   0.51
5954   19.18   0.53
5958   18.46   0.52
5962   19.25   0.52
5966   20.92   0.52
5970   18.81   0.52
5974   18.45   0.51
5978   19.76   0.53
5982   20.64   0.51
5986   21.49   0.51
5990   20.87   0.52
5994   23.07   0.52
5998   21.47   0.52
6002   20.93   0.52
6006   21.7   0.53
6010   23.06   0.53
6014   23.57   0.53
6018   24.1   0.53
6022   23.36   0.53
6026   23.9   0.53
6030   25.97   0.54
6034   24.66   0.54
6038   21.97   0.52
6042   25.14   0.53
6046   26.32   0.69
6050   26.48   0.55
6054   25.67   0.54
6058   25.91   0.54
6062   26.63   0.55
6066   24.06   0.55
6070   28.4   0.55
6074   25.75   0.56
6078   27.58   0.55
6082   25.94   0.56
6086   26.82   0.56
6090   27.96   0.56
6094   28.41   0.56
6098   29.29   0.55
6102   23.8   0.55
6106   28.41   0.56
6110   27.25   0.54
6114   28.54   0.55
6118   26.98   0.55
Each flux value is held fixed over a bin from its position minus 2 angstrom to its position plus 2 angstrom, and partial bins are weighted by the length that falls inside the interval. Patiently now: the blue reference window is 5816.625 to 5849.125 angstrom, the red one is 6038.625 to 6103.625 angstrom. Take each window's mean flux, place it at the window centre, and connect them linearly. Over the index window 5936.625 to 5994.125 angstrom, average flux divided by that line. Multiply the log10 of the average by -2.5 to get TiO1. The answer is 0.28 mag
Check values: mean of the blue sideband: 24.8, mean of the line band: 19.9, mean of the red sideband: 26.4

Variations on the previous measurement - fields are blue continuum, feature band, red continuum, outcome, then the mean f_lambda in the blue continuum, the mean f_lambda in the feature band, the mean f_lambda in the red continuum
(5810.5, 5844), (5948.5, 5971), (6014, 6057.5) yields 0.27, 24.8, 19.2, 24.7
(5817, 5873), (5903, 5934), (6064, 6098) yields 0.37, 23.1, 17.3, 27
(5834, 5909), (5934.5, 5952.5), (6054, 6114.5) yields 0.08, 18.3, 19.7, 26.9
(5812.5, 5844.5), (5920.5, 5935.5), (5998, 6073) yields 0.34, 24.7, 18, 24.5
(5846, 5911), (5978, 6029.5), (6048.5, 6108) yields 0.04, 16.9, 22.4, 26.7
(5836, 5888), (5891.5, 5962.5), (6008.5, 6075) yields 0.29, 20.7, 17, 25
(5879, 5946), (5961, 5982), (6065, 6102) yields 0.01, 15.8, 19.6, 27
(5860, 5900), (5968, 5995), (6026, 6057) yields 0.06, 15.5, 20.3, 25.1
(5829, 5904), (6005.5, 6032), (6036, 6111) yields 0.03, 19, 23.8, 26.4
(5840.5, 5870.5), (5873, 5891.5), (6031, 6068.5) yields 0.45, 22.2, 14.9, 25.3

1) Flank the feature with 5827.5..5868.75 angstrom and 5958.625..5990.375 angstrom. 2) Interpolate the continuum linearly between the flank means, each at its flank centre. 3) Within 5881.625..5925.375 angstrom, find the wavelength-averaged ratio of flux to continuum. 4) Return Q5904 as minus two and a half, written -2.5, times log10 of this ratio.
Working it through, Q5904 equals 0.46 mag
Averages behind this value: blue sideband 23.3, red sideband 19.9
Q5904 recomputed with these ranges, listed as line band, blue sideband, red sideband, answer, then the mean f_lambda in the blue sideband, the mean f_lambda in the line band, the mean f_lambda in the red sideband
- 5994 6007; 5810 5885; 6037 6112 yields 0.165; 22.5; 21.6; 26.5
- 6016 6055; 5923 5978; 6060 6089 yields -0.024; 19.1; 24.7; 26.5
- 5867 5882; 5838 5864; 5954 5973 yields 0.154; 22.8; 19.2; 19.3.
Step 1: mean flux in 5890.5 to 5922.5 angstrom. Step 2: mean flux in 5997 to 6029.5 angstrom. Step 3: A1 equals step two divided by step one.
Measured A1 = 1.6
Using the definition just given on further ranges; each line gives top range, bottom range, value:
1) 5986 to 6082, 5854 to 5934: 1.47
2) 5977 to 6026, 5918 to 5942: 1.19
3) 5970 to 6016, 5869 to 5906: 1.50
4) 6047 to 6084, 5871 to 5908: 1.89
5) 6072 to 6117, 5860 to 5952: 1.61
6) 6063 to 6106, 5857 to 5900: 1.69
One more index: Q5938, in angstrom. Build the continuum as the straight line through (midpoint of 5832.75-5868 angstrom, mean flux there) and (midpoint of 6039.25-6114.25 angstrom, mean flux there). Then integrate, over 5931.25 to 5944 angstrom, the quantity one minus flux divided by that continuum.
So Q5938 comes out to 2.5 angstrom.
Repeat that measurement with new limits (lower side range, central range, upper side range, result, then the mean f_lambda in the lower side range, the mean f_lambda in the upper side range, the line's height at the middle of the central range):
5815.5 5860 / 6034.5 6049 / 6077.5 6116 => 1.1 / 23.9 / 27.4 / 26.7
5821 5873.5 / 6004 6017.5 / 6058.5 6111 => 1.5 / 23.1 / 26.9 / 25.7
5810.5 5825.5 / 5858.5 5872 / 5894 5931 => -0.5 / 24.2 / 15.6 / 19.9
